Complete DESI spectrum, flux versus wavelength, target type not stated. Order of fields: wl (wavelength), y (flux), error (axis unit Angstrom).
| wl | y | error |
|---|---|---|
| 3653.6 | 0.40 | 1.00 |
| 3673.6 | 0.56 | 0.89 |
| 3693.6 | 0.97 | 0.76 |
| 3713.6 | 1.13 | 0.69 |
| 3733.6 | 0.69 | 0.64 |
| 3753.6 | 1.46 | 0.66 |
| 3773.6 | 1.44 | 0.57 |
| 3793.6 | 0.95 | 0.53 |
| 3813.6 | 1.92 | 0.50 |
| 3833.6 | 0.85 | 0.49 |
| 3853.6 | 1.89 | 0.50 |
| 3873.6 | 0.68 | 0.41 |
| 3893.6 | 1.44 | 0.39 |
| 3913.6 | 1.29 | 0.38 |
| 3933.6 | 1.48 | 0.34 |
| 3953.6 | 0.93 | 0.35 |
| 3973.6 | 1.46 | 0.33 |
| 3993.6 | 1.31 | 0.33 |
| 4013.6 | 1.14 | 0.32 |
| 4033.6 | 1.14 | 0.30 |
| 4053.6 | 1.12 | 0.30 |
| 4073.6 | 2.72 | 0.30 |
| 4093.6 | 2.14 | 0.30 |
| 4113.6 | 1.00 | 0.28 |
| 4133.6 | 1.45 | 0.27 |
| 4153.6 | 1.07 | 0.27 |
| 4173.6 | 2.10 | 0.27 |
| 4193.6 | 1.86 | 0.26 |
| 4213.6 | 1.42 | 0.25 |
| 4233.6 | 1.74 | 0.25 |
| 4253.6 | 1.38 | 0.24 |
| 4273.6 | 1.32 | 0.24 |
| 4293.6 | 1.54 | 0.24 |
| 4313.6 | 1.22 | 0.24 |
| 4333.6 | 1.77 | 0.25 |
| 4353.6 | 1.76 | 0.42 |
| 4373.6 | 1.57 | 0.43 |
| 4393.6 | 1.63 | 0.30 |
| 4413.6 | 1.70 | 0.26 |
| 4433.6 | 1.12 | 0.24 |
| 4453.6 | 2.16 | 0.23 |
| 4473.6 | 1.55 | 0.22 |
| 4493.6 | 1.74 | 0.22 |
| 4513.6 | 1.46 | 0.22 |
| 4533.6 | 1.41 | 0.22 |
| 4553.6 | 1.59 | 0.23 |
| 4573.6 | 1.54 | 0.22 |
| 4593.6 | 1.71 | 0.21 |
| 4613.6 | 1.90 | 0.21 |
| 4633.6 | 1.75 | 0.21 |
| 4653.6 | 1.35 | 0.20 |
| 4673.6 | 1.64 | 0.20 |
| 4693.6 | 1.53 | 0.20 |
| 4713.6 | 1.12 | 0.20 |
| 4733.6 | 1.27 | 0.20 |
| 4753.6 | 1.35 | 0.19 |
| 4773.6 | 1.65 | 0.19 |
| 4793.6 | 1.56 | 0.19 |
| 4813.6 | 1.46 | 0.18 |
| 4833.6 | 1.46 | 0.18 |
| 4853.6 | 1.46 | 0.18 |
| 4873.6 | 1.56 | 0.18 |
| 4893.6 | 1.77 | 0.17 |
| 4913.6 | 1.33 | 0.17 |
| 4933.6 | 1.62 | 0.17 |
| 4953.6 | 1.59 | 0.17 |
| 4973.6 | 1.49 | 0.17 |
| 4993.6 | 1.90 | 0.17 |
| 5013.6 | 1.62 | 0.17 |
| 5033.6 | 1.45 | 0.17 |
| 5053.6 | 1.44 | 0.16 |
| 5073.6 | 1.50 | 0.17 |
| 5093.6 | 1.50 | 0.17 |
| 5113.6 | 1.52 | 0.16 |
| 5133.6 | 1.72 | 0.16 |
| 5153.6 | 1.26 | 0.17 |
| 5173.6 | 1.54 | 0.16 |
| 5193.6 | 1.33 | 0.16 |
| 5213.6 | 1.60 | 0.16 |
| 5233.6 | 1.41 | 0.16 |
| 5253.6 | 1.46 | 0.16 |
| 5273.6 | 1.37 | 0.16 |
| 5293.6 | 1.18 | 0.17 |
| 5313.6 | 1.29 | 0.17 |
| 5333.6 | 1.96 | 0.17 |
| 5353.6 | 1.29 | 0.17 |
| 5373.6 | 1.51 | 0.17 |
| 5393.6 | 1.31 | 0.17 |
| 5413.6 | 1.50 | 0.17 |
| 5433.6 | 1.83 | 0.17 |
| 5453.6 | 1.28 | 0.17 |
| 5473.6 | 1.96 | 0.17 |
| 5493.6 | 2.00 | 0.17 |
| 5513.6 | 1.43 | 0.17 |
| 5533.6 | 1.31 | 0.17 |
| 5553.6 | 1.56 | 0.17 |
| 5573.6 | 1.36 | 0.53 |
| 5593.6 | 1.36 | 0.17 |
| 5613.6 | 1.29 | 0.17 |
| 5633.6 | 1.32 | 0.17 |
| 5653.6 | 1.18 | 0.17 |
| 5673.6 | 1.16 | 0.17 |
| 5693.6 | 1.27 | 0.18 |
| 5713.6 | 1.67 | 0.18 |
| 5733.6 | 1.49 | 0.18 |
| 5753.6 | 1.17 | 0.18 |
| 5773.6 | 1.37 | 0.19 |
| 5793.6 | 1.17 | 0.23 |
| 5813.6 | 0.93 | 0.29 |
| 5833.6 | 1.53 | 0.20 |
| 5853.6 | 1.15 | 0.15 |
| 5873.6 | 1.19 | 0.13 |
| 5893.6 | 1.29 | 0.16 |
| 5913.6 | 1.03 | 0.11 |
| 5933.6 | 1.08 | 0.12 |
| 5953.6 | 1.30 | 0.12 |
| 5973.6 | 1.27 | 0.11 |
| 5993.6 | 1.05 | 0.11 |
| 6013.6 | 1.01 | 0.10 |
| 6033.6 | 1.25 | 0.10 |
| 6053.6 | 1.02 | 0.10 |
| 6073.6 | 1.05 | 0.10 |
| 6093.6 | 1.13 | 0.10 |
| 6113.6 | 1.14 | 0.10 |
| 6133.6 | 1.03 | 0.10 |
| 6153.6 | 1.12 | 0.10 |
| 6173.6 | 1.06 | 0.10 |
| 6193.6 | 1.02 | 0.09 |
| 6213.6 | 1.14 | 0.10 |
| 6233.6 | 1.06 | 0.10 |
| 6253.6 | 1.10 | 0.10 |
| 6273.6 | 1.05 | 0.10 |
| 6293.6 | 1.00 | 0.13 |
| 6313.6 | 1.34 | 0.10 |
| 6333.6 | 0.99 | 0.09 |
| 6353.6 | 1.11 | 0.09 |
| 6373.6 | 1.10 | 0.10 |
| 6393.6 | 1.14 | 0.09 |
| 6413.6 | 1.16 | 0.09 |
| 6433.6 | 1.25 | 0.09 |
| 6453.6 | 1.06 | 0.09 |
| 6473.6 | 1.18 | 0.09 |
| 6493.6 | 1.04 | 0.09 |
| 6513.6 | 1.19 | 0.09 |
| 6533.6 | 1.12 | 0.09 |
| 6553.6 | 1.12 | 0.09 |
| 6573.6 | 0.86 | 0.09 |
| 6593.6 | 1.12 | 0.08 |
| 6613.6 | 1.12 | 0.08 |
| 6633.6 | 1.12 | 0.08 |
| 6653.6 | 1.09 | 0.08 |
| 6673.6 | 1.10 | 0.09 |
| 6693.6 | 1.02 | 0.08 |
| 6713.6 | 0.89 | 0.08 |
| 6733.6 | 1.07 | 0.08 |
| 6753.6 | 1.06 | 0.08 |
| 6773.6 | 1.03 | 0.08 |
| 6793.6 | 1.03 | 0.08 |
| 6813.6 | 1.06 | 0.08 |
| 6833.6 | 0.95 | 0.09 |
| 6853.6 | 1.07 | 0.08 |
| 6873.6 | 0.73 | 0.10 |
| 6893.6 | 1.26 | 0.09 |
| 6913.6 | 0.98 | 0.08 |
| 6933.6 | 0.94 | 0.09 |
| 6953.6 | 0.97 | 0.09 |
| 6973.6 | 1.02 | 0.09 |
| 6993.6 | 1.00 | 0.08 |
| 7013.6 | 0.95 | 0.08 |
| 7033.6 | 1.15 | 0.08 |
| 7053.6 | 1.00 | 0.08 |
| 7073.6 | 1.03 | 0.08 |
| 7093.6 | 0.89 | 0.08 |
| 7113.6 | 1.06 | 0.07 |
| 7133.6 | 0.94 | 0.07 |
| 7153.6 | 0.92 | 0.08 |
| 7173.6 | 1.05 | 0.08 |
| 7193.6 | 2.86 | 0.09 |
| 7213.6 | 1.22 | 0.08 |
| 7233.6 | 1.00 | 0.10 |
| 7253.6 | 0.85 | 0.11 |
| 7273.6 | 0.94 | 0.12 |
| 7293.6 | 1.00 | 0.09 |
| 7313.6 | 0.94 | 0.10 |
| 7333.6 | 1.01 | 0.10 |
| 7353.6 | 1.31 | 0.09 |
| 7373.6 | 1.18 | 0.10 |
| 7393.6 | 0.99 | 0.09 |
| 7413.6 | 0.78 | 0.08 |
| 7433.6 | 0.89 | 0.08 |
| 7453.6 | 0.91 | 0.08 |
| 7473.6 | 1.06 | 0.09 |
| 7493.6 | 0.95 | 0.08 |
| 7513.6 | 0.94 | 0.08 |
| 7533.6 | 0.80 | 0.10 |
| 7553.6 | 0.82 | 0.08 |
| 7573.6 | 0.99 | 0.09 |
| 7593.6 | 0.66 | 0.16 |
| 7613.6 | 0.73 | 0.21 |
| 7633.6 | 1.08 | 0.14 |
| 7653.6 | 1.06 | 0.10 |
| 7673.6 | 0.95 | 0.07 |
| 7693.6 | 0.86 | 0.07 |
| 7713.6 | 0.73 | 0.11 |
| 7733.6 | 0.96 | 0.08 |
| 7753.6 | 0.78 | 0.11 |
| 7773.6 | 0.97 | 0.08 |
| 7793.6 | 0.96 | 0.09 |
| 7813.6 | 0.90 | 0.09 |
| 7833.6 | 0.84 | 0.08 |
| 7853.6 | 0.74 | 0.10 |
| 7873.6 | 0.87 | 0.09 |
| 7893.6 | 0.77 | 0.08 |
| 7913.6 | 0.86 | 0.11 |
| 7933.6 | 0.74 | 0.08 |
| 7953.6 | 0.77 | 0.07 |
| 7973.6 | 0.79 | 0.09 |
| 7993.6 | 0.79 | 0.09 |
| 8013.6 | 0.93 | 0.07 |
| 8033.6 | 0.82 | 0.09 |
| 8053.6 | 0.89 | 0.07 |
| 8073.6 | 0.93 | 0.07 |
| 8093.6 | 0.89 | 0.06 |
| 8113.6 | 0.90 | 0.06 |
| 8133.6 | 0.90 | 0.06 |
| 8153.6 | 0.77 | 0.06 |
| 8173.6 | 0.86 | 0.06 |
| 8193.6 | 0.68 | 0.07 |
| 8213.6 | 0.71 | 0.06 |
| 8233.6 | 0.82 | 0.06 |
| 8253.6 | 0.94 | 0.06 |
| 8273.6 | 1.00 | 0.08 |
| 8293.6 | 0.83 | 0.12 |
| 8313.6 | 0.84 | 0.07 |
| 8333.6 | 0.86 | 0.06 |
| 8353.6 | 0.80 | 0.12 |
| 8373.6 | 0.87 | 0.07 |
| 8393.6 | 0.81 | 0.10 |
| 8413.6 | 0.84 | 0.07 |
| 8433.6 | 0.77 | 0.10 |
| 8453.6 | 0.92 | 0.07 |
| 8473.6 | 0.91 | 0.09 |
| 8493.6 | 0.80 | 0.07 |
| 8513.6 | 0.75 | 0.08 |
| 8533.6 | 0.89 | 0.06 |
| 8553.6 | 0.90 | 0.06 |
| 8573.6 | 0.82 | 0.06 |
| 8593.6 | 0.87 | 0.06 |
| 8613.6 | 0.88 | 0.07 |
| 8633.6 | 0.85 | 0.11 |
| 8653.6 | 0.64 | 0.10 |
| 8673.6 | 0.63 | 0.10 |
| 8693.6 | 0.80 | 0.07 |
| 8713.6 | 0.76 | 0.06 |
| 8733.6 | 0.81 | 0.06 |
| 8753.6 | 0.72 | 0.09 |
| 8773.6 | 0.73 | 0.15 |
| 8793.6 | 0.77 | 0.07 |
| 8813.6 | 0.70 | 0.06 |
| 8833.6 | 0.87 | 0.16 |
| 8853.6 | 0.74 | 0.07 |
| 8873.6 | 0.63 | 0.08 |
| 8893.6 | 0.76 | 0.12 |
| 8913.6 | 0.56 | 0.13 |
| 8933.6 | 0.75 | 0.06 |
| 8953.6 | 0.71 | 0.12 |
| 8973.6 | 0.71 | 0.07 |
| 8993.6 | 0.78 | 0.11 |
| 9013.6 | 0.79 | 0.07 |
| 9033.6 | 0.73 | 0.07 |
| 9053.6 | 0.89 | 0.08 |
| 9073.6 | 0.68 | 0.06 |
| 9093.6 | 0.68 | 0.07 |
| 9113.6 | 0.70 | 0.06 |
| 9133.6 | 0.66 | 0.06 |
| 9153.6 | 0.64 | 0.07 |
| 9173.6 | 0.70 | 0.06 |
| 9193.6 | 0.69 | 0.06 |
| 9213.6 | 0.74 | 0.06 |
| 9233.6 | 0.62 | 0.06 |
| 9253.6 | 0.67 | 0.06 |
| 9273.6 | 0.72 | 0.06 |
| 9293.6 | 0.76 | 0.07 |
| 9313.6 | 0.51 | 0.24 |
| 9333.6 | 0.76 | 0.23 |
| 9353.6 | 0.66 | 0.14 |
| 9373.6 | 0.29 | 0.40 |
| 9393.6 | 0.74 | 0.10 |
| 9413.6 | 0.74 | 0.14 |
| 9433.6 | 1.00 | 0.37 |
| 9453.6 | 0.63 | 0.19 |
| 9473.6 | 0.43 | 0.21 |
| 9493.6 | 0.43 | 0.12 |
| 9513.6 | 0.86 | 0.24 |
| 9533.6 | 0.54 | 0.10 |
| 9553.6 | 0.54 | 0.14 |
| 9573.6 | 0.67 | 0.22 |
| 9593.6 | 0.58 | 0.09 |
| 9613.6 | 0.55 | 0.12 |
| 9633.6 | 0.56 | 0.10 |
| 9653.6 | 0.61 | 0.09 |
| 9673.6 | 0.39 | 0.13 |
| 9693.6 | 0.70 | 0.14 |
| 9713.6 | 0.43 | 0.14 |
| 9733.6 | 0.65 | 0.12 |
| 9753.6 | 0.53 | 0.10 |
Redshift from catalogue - 0.09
